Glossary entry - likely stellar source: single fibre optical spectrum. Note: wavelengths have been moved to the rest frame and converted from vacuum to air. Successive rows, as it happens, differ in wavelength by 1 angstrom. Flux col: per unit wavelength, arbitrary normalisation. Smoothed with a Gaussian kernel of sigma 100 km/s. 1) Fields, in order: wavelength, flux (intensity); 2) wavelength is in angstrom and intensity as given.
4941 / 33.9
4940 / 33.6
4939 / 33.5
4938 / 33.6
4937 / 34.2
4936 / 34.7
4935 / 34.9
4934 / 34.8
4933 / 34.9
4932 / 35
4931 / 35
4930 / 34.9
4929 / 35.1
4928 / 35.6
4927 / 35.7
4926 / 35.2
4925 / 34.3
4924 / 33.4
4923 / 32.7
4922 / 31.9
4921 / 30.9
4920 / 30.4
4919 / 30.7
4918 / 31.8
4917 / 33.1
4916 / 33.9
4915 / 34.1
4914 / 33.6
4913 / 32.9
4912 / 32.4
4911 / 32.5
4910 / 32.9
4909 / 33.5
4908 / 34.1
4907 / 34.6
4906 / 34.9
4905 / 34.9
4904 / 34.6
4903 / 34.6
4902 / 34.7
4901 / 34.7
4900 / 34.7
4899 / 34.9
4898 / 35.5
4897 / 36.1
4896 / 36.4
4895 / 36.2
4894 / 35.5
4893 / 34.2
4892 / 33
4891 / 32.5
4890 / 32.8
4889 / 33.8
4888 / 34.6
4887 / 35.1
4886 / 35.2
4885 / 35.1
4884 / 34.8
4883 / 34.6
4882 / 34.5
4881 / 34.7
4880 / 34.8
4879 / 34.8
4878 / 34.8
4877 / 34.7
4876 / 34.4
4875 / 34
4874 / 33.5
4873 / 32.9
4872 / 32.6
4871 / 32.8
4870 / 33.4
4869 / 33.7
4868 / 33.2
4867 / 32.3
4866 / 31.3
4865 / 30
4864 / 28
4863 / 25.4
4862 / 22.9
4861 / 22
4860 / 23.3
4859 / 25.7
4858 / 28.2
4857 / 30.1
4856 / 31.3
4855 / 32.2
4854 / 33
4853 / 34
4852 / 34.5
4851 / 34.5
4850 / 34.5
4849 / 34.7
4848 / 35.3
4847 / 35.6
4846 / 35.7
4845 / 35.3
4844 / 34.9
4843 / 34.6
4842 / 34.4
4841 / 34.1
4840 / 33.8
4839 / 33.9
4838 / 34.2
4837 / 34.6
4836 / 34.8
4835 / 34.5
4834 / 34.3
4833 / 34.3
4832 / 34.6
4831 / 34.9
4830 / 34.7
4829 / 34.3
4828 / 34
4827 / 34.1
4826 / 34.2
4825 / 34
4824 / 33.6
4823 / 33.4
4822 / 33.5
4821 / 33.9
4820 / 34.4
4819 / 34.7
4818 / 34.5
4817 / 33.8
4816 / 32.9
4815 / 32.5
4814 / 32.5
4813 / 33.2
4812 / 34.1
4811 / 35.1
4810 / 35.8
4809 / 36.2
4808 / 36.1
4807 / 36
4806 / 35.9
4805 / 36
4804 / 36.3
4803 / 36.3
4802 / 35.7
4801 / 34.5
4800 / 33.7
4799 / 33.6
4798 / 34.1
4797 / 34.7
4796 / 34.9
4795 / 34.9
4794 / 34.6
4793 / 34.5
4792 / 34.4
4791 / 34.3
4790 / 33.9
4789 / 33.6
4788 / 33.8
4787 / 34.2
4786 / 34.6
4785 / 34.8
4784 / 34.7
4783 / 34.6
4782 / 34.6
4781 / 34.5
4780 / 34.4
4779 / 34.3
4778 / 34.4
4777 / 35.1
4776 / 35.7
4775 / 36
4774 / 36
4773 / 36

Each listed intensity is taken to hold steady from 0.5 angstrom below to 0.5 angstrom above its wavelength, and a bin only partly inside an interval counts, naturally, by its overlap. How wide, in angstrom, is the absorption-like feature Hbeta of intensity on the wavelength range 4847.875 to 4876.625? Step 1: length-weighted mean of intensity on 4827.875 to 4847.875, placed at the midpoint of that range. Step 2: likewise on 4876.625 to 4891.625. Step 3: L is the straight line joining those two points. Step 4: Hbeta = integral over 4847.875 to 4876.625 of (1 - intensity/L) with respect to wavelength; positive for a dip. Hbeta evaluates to 2.82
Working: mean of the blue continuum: 34.6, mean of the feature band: 31.1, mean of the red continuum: 34.4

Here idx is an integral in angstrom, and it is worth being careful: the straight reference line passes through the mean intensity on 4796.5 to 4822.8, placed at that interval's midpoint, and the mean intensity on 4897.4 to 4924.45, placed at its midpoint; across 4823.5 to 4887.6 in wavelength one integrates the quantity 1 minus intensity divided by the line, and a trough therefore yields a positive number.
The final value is 2.0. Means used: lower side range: 34.6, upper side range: 33.5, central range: 33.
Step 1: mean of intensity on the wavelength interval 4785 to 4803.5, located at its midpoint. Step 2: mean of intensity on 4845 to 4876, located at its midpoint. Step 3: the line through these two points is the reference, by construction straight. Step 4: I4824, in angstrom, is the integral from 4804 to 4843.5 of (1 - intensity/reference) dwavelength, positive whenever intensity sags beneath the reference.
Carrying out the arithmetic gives -1.5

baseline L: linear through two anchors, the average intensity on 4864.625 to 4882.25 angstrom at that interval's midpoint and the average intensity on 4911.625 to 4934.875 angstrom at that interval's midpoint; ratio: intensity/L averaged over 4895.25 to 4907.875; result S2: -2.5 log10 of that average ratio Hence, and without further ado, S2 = -0.047 mag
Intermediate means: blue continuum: 33.5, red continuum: 33.6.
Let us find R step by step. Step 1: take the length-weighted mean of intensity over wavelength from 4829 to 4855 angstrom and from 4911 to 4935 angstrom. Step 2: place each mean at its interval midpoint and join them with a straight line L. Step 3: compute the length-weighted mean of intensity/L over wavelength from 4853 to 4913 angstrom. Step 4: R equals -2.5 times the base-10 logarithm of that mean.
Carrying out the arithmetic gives 0.04 mag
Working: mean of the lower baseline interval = 34.5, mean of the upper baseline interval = 33.6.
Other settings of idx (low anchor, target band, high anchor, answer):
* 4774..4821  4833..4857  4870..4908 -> 0.25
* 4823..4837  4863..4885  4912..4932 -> 0.46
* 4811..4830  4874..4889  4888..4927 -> -0.38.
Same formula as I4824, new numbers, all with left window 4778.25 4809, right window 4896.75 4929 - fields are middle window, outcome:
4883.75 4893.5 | 0.0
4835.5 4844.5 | 0.0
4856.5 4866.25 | 2.2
